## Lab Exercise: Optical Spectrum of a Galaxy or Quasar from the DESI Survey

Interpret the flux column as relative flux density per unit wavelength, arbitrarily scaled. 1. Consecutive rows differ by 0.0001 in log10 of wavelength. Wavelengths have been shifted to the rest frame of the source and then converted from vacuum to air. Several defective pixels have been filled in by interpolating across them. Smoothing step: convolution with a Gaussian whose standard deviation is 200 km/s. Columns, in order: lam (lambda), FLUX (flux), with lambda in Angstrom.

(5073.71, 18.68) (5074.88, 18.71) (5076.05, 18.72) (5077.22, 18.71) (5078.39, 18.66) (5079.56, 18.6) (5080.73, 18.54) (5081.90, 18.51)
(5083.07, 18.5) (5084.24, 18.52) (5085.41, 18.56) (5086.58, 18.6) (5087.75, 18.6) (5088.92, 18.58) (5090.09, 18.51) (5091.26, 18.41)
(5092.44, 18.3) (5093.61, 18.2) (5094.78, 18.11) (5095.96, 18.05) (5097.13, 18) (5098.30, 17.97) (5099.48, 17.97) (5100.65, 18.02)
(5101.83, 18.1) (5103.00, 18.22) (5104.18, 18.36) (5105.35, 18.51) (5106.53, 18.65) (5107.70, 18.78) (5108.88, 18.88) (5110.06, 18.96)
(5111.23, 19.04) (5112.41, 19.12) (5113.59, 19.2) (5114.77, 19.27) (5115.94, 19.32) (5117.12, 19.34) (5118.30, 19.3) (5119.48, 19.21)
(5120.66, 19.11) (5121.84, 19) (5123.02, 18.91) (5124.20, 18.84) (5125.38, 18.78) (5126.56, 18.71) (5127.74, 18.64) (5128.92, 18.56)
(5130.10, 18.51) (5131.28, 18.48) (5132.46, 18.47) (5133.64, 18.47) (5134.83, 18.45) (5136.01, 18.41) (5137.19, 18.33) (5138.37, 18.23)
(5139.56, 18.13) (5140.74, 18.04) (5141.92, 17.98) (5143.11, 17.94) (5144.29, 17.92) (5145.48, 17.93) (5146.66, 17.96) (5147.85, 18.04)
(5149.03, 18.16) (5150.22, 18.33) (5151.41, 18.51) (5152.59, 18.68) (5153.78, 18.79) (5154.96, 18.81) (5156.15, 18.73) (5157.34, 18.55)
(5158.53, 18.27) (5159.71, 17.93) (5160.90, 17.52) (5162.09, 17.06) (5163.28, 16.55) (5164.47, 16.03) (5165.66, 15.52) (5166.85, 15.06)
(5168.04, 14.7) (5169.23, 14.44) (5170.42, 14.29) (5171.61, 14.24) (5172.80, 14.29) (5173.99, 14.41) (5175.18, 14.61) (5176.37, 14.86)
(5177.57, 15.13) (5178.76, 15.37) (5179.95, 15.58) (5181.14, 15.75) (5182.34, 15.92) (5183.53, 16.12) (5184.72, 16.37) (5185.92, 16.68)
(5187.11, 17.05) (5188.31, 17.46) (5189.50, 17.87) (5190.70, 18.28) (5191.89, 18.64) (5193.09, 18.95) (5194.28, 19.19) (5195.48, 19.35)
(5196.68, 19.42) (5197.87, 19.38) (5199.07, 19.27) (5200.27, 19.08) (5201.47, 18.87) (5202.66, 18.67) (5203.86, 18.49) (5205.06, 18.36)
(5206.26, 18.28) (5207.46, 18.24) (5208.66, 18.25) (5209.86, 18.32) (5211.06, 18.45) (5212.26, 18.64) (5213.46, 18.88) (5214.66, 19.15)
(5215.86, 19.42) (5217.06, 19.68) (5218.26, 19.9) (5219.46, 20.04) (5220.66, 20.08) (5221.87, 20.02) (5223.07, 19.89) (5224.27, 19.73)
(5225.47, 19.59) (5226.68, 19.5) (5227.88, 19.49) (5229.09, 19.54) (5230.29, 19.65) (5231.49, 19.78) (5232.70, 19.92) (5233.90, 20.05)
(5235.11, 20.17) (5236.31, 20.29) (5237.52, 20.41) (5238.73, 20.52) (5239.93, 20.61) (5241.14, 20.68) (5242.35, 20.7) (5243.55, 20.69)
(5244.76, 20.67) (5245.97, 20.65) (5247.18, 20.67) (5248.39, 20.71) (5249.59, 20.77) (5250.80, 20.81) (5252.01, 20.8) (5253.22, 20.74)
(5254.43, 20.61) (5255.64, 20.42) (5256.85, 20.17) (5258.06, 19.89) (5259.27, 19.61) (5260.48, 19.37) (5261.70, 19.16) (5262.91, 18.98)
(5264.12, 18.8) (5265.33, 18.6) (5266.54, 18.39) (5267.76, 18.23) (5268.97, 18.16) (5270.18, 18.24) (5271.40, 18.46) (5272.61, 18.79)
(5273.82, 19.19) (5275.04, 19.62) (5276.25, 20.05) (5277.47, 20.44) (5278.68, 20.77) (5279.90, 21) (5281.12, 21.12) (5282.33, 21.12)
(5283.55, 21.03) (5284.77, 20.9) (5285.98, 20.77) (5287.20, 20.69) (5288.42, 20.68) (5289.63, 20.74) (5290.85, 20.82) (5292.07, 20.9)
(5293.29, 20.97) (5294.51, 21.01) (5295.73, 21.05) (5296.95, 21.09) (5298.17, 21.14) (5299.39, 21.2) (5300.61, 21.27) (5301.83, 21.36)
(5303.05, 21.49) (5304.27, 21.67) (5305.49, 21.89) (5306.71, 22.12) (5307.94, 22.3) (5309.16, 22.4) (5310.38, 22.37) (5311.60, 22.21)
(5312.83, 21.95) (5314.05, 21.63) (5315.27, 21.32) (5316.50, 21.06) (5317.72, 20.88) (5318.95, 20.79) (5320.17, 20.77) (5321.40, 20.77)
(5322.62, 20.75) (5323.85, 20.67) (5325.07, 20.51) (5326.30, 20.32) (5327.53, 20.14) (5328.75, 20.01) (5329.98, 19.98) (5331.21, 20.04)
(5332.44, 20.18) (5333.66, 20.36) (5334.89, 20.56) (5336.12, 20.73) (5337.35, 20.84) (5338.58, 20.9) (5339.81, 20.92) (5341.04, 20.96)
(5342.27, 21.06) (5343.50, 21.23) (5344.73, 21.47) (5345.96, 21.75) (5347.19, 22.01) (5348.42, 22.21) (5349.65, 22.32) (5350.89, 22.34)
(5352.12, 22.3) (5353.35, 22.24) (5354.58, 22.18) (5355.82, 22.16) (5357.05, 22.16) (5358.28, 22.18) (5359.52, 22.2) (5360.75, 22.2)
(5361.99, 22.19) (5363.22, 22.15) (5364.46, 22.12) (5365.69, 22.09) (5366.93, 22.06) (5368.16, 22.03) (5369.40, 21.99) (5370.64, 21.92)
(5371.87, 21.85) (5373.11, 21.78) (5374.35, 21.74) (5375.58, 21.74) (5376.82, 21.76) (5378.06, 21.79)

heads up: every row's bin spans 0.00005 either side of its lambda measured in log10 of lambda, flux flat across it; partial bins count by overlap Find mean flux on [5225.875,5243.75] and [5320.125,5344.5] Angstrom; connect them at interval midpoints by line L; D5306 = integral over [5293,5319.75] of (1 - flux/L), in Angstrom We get -1.36 Angstrom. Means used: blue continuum 20.1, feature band 21.5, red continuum 20.6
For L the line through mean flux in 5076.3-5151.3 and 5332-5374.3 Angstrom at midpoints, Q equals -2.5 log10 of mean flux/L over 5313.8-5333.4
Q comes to 0.04 mag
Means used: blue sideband 18.5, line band 20.6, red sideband 21.7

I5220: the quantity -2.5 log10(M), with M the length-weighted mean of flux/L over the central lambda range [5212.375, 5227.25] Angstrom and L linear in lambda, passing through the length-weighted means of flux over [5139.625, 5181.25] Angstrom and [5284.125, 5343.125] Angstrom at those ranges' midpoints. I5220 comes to -0.07 mag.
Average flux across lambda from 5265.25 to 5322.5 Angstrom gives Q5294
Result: 20.7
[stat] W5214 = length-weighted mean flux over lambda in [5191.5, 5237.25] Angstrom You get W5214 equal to 19.3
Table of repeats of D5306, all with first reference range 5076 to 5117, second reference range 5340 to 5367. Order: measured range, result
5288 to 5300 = 0.1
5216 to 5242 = 0.4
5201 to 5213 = 0.9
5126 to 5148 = 0.9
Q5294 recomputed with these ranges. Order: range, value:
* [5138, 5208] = 17.3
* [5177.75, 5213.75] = 17.9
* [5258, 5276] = 18.9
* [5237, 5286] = 20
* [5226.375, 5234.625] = 19.7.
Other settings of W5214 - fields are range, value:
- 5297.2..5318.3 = 21.7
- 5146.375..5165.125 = 18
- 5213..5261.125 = 20.1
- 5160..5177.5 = 15.3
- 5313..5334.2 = 20.6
